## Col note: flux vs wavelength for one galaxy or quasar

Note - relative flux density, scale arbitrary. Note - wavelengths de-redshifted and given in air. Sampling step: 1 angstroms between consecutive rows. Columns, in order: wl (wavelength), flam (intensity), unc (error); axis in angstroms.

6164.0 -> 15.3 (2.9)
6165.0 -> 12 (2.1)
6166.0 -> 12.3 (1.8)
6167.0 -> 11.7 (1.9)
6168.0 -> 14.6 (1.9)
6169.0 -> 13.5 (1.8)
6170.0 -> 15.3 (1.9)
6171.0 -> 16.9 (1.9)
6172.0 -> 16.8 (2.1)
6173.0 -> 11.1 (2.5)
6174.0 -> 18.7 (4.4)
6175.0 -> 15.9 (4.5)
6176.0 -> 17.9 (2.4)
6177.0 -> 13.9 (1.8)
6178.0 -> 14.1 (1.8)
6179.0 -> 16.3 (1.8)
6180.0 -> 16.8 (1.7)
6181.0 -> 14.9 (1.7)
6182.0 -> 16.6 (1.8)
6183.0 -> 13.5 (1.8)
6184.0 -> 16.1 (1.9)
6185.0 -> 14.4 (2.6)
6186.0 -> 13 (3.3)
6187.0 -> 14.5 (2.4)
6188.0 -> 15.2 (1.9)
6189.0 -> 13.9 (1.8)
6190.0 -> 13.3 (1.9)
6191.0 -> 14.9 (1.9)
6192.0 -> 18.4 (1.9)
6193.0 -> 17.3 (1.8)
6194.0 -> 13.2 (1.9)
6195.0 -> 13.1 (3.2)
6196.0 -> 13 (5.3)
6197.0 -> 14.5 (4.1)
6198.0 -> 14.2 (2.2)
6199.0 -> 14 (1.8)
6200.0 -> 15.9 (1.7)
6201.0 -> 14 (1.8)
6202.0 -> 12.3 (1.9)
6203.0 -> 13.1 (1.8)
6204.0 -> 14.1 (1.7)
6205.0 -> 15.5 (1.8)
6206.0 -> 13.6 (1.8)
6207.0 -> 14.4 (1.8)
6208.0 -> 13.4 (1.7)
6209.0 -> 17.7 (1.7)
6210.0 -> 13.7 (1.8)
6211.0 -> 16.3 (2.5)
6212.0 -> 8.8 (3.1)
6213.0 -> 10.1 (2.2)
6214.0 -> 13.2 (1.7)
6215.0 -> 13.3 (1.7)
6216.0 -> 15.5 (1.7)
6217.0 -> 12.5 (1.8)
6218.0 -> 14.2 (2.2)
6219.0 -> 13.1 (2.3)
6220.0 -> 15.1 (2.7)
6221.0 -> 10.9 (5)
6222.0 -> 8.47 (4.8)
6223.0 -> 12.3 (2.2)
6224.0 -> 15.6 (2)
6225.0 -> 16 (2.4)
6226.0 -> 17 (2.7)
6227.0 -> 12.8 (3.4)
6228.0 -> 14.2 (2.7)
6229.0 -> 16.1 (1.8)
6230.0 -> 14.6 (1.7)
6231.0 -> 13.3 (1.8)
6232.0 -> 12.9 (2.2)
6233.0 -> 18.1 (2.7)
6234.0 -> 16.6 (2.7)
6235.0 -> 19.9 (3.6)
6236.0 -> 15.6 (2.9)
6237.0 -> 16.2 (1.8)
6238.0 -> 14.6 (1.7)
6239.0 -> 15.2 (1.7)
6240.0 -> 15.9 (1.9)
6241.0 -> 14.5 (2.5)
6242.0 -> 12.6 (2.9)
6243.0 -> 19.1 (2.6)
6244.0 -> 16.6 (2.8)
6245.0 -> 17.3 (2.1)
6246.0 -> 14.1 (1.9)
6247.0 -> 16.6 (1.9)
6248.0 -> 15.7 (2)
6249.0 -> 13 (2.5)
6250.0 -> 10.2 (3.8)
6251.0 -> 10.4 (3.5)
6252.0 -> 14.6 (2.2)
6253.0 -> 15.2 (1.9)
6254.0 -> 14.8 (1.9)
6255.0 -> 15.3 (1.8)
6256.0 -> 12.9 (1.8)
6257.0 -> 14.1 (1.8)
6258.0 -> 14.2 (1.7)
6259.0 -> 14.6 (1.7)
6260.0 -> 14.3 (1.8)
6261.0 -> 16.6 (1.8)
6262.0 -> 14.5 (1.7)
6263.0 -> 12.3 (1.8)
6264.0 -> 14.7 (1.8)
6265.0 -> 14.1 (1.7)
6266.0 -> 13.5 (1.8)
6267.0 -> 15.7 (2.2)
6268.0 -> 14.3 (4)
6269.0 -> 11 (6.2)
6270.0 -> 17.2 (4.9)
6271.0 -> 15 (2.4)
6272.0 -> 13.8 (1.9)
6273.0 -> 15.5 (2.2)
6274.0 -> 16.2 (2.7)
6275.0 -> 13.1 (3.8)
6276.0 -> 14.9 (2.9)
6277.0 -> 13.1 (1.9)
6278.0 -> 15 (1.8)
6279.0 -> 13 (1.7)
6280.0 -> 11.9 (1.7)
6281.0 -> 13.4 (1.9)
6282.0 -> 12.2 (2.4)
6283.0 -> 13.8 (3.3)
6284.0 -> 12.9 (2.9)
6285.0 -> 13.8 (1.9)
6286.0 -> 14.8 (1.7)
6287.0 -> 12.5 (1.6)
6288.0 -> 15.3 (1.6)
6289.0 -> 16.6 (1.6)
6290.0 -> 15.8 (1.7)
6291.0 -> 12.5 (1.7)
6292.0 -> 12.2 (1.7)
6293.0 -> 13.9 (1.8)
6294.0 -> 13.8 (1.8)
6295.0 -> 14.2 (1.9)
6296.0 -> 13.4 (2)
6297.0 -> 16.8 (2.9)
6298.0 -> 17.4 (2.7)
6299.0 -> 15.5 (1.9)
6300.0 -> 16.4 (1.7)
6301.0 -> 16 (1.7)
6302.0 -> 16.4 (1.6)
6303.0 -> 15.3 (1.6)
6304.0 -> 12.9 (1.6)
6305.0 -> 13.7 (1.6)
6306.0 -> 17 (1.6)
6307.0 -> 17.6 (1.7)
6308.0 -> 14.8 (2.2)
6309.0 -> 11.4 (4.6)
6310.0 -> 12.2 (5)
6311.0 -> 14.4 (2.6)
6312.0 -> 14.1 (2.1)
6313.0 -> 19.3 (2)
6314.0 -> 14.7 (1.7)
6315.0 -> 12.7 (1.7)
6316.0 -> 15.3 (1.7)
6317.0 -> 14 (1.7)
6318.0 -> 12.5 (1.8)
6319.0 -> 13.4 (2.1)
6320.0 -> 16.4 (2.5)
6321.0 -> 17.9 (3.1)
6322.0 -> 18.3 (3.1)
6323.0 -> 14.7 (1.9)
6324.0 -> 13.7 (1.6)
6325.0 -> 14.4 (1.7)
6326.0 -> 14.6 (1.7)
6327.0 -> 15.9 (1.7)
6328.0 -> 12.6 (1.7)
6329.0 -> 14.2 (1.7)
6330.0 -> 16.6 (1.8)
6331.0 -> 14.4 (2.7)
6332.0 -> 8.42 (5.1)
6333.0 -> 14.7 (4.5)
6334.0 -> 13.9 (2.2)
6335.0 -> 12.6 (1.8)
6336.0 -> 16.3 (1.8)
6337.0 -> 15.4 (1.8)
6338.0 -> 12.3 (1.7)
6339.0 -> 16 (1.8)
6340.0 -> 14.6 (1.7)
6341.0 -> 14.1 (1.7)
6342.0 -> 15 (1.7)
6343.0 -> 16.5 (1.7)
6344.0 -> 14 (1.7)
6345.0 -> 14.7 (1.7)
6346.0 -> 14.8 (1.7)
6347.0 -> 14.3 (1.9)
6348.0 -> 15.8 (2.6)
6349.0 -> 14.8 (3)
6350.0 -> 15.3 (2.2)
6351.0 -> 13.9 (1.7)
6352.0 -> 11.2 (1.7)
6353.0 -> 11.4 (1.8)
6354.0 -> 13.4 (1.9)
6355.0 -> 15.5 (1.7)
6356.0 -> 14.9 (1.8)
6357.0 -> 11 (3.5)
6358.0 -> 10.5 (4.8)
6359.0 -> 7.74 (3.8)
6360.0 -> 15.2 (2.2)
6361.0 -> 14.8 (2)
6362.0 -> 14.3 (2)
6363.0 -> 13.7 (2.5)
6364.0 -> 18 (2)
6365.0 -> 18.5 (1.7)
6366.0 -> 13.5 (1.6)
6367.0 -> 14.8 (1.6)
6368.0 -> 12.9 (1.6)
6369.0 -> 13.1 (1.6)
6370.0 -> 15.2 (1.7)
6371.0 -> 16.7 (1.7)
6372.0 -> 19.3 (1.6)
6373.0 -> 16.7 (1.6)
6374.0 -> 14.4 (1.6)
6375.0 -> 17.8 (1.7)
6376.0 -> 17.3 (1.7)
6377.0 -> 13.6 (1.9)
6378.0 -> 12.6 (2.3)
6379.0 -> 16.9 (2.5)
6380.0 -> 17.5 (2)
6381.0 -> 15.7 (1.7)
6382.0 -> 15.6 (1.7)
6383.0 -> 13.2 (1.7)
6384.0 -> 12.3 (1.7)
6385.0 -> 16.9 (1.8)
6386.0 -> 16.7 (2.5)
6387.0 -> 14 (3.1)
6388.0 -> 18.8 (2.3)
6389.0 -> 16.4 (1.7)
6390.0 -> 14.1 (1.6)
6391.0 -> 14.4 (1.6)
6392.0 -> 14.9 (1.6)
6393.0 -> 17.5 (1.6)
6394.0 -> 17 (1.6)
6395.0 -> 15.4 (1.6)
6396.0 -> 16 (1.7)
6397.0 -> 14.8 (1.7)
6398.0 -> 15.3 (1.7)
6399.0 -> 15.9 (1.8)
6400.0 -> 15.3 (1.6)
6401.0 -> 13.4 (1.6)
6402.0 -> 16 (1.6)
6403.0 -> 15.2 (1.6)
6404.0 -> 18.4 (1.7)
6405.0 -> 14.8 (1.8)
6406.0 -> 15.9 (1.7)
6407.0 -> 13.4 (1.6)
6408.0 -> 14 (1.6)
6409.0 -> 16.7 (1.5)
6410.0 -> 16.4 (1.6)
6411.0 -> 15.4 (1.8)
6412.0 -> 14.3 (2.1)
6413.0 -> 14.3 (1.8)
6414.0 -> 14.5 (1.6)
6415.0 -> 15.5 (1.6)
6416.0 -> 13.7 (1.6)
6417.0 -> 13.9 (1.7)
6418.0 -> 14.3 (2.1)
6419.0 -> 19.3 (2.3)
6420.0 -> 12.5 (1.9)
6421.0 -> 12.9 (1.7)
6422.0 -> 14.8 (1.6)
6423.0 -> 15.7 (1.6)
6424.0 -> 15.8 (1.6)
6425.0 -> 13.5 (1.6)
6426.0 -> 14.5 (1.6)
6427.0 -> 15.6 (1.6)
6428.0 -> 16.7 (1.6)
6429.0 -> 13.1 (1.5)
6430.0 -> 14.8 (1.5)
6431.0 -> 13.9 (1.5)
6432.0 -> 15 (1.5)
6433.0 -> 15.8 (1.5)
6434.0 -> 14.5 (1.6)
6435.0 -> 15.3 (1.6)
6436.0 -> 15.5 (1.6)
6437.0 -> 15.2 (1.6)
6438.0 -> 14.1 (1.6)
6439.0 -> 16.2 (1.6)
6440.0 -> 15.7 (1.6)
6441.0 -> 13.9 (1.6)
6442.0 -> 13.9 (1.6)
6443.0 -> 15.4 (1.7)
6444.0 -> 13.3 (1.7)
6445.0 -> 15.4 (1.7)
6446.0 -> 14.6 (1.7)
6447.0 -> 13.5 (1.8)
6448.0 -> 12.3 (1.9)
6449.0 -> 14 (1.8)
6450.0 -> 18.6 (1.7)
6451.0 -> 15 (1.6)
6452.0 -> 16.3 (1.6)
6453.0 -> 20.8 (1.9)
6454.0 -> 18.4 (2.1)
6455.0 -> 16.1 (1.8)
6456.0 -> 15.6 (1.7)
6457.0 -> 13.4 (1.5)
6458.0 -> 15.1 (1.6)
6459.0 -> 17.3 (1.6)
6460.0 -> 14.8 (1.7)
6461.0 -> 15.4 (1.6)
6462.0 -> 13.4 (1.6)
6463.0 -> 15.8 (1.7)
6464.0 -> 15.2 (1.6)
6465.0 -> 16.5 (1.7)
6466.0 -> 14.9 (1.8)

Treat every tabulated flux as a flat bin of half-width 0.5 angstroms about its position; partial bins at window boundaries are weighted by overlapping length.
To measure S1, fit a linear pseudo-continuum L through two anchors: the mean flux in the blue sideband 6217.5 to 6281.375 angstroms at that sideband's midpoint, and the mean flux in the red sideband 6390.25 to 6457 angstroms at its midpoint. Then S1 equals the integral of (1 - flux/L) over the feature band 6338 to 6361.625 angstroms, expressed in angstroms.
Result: 1.65 angstroms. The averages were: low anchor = 14.5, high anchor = 15.2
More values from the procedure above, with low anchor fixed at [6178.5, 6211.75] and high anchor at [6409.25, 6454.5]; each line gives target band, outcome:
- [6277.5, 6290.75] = 0.8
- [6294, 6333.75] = 0.2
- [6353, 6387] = 0.4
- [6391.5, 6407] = -0.6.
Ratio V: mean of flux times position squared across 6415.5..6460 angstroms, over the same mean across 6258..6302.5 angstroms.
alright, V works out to 1.10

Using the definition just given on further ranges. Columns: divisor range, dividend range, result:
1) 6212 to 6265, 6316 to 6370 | 1.02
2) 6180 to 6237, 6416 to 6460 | 1.13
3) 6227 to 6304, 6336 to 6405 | 1.06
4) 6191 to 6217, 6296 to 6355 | 1.08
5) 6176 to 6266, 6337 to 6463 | 1.10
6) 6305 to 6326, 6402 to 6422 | 1.04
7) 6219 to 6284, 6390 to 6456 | 1.11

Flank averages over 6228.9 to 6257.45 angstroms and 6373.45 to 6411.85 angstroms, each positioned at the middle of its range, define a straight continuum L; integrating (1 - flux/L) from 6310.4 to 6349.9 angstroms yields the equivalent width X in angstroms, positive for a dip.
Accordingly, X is 1.6 angstroms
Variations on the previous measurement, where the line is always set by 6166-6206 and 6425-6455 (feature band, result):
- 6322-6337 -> 0.74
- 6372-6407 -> -1.21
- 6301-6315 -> 0.09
